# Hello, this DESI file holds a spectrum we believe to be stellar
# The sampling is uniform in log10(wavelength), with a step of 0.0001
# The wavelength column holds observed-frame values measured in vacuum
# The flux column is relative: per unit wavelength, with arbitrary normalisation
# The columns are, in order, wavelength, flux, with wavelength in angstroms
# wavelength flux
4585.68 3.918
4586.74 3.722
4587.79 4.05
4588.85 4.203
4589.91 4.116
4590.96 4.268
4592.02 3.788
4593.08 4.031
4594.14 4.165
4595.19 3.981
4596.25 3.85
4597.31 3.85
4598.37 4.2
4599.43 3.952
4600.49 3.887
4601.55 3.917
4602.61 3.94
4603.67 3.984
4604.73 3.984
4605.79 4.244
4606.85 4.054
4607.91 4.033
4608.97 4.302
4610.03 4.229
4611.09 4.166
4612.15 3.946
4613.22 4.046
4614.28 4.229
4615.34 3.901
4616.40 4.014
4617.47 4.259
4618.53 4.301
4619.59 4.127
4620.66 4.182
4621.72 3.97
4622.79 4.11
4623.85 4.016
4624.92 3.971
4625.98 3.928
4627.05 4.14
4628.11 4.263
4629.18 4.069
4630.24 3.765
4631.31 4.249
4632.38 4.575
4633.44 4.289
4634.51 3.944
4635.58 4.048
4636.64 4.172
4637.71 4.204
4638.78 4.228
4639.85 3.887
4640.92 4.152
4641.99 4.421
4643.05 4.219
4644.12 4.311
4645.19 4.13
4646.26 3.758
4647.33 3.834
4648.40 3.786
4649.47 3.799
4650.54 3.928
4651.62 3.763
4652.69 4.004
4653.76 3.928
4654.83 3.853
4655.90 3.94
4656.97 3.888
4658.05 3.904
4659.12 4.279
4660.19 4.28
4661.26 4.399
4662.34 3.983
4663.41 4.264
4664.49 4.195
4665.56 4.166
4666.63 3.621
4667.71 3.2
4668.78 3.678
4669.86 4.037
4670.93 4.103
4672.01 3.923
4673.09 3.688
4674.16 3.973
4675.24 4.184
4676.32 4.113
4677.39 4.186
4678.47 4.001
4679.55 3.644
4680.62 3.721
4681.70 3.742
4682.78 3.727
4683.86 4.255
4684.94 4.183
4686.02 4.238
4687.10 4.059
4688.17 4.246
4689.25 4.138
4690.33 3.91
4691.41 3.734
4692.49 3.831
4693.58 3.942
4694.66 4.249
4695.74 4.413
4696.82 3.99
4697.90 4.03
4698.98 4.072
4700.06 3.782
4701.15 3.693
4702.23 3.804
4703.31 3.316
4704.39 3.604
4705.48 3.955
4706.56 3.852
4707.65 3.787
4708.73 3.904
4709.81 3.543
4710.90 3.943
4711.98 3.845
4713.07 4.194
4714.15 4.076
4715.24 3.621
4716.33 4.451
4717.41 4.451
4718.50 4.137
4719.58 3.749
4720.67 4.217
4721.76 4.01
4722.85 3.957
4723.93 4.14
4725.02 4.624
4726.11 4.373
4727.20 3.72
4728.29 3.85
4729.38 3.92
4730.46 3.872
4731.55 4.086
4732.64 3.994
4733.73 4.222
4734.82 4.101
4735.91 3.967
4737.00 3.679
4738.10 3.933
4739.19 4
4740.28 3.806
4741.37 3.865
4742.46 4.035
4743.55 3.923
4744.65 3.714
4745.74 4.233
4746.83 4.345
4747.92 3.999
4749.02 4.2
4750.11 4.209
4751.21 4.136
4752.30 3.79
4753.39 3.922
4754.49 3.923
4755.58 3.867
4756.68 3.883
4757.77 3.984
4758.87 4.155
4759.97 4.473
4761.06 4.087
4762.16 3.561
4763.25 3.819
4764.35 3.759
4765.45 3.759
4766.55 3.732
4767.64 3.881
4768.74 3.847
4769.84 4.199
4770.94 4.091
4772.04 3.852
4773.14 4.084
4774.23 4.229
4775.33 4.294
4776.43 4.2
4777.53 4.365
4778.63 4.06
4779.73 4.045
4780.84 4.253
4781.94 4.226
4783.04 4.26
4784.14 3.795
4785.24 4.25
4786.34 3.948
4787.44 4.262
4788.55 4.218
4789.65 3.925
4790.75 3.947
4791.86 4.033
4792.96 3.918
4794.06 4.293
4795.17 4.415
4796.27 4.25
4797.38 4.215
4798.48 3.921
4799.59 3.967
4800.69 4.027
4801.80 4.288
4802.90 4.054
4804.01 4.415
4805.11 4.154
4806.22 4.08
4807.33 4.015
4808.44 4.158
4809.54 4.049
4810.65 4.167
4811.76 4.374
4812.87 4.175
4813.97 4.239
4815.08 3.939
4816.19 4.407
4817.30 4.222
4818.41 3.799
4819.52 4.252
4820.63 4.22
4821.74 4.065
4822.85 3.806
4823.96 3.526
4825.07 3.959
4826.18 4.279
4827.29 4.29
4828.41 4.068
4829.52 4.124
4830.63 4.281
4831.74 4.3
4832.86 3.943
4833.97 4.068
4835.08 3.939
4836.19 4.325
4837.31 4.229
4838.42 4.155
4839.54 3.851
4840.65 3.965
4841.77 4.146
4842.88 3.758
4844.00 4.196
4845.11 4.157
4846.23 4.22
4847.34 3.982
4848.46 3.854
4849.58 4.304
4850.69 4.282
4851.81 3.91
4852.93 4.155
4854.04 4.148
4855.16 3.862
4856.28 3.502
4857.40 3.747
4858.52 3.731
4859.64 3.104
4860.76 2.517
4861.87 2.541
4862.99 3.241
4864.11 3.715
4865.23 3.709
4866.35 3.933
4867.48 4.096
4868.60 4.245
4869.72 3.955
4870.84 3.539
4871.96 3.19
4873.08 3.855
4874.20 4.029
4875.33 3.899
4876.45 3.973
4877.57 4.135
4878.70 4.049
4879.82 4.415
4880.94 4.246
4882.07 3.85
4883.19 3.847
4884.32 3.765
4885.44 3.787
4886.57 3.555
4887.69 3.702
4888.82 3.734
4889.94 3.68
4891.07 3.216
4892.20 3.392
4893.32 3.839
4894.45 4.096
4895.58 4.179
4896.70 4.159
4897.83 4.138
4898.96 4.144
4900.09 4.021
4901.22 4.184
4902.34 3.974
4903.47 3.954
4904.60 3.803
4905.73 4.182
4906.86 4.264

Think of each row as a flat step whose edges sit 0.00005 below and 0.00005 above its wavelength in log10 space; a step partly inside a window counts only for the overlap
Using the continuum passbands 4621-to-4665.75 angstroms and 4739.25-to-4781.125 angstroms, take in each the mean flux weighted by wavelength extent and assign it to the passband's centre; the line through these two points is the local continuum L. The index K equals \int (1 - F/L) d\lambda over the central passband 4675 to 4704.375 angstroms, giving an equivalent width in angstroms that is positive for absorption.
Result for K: 0.63 angstroms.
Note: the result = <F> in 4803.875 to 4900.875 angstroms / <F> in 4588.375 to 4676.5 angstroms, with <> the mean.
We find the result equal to 1.0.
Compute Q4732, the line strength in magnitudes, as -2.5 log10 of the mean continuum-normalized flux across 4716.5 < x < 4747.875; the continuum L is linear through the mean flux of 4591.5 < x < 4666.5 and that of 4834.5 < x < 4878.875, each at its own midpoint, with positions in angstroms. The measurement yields -0.02 mag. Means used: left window 4.06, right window 3.85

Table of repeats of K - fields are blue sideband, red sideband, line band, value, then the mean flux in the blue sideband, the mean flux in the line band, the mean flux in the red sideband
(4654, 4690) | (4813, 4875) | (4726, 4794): -1.0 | 3.99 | 4.02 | 3.93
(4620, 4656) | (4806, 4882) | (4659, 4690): 0.3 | 4.06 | 4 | 3.96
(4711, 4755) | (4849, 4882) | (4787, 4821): -2.1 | 4.03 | 4.14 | 3.79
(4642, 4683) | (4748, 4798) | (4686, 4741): 0.4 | 3.96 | 3.98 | 4.06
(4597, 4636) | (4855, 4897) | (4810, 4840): -2.4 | 4.08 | 4.11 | 3.73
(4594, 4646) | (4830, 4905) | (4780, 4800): -0.8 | 4.1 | 4.11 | 3.89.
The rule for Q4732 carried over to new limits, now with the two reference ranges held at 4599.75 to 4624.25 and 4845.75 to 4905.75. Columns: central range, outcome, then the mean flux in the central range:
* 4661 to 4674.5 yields 0.03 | 3.93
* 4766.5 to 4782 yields -0.05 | 4.1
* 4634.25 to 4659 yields 0.01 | 4.01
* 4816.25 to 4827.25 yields -0.04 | 4.05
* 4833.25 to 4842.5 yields -0.06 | 4.08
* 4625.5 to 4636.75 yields -0.02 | 4.13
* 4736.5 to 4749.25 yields 0.00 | 3.97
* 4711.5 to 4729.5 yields -0.03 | 4.08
